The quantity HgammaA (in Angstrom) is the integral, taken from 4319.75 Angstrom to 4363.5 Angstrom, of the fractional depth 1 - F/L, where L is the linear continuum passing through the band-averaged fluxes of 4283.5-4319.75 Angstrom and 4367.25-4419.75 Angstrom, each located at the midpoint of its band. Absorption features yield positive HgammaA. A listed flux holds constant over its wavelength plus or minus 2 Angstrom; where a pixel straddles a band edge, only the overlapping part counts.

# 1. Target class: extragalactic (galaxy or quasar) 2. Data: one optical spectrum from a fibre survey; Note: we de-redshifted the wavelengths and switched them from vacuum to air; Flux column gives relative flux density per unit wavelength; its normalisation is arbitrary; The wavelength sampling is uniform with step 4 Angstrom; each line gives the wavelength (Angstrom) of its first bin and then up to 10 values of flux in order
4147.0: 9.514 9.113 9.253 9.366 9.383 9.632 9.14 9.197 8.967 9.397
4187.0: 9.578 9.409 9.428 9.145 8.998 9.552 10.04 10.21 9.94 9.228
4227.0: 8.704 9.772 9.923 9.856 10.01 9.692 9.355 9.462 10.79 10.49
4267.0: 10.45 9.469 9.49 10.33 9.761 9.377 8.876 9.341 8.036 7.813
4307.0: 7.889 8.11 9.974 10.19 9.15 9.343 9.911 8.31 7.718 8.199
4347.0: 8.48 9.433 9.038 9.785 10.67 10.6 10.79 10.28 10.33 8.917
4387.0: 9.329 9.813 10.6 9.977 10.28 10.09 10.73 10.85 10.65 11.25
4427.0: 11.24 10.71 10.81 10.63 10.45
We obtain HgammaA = 1.7 Angstrom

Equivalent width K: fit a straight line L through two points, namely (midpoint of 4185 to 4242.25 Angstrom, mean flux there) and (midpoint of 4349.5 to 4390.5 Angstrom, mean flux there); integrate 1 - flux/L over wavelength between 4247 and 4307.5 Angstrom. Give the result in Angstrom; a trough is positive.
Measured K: 1.6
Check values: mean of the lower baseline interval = 9.57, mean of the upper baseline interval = 9.92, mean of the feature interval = 9.44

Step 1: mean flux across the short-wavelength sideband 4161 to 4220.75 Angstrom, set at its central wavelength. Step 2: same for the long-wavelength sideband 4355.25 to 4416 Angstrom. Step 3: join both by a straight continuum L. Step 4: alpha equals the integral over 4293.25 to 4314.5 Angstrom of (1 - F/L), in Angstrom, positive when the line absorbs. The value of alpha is 3.3 Angstrom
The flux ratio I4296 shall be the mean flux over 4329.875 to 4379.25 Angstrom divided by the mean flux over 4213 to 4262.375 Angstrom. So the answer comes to 1.0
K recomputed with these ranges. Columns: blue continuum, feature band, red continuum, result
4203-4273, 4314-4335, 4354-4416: 0.90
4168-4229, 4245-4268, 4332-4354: -2.48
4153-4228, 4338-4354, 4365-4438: 2.53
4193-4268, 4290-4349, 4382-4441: 7.69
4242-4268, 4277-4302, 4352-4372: 2.04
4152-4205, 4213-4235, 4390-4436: -0.13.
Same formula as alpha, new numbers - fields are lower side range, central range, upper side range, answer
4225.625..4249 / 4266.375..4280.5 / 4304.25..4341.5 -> -0.8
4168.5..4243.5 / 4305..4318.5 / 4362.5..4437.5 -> 1.6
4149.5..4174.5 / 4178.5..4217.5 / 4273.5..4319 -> -1.1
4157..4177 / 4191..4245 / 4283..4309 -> -3.1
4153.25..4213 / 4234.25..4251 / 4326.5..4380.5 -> -0.7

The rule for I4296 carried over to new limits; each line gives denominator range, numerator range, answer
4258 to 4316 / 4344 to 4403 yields 1.06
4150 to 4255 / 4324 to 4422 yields 1.03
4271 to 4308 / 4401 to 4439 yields 1.19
